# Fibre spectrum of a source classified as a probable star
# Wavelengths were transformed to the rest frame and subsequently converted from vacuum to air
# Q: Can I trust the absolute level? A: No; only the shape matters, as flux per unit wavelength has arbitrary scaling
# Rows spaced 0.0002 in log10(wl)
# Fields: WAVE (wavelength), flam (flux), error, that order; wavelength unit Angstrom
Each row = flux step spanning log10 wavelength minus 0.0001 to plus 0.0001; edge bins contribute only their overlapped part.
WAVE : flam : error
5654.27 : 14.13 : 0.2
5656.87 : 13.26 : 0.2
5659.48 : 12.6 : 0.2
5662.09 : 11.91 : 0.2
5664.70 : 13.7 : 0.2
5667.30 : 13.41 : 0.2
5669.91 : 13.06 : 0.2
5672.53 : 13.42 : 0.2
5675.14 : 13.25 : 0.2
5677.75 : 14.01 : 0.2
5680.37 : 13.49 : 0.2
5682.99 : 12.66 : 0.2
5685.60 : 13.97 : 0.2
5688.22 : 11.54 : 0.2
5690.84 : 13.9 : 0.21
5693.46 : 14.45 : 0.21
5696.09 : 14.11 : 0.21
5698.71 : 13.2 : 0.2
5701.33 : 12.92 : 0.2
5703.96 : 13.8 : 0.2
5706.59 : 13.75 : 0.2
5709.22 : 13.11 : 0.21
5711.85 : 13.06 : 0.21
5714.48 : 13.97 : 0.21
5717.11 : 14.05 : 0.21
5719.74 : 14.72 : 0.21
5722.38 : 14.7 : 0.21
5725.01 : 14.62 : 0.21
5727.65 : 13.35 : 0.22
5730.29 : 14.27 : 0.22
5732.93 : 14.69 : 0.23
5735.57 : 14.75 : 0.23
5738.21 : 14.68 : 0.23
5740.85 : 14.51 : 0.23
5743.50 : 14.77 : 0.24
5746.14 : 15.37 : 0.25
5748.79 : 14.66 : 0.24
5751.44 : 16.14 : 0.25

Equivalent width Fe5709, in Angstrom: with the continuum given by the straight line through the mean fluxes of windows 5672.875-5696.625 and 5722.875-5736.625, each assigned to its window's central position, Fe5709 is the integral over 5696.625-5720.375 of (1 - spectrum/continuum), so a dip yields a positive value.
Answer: 0.6 Angstrom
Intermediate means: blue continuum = 13.5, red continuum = 14.4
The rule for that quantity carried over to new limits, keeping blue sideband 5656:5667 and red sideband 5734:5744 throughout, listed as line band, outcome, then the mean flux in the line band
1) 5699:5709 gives 0.3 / 13.4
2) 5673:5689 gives 0.1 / 13.2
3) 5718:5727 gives -0.2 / 14.6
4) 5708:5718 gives 0.4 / 13.5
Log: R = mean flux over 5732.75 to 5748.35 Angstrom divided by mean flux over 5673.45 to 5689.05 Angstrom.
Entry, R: 1.12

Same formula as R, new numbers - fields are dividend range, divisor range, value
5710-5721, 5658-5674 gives 1.07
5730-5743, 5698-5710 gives 1.09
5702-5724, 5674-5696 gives 1.03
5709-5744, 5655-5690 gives 1.09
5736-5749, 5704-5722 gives 1.07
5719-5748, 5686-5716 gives 1.08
